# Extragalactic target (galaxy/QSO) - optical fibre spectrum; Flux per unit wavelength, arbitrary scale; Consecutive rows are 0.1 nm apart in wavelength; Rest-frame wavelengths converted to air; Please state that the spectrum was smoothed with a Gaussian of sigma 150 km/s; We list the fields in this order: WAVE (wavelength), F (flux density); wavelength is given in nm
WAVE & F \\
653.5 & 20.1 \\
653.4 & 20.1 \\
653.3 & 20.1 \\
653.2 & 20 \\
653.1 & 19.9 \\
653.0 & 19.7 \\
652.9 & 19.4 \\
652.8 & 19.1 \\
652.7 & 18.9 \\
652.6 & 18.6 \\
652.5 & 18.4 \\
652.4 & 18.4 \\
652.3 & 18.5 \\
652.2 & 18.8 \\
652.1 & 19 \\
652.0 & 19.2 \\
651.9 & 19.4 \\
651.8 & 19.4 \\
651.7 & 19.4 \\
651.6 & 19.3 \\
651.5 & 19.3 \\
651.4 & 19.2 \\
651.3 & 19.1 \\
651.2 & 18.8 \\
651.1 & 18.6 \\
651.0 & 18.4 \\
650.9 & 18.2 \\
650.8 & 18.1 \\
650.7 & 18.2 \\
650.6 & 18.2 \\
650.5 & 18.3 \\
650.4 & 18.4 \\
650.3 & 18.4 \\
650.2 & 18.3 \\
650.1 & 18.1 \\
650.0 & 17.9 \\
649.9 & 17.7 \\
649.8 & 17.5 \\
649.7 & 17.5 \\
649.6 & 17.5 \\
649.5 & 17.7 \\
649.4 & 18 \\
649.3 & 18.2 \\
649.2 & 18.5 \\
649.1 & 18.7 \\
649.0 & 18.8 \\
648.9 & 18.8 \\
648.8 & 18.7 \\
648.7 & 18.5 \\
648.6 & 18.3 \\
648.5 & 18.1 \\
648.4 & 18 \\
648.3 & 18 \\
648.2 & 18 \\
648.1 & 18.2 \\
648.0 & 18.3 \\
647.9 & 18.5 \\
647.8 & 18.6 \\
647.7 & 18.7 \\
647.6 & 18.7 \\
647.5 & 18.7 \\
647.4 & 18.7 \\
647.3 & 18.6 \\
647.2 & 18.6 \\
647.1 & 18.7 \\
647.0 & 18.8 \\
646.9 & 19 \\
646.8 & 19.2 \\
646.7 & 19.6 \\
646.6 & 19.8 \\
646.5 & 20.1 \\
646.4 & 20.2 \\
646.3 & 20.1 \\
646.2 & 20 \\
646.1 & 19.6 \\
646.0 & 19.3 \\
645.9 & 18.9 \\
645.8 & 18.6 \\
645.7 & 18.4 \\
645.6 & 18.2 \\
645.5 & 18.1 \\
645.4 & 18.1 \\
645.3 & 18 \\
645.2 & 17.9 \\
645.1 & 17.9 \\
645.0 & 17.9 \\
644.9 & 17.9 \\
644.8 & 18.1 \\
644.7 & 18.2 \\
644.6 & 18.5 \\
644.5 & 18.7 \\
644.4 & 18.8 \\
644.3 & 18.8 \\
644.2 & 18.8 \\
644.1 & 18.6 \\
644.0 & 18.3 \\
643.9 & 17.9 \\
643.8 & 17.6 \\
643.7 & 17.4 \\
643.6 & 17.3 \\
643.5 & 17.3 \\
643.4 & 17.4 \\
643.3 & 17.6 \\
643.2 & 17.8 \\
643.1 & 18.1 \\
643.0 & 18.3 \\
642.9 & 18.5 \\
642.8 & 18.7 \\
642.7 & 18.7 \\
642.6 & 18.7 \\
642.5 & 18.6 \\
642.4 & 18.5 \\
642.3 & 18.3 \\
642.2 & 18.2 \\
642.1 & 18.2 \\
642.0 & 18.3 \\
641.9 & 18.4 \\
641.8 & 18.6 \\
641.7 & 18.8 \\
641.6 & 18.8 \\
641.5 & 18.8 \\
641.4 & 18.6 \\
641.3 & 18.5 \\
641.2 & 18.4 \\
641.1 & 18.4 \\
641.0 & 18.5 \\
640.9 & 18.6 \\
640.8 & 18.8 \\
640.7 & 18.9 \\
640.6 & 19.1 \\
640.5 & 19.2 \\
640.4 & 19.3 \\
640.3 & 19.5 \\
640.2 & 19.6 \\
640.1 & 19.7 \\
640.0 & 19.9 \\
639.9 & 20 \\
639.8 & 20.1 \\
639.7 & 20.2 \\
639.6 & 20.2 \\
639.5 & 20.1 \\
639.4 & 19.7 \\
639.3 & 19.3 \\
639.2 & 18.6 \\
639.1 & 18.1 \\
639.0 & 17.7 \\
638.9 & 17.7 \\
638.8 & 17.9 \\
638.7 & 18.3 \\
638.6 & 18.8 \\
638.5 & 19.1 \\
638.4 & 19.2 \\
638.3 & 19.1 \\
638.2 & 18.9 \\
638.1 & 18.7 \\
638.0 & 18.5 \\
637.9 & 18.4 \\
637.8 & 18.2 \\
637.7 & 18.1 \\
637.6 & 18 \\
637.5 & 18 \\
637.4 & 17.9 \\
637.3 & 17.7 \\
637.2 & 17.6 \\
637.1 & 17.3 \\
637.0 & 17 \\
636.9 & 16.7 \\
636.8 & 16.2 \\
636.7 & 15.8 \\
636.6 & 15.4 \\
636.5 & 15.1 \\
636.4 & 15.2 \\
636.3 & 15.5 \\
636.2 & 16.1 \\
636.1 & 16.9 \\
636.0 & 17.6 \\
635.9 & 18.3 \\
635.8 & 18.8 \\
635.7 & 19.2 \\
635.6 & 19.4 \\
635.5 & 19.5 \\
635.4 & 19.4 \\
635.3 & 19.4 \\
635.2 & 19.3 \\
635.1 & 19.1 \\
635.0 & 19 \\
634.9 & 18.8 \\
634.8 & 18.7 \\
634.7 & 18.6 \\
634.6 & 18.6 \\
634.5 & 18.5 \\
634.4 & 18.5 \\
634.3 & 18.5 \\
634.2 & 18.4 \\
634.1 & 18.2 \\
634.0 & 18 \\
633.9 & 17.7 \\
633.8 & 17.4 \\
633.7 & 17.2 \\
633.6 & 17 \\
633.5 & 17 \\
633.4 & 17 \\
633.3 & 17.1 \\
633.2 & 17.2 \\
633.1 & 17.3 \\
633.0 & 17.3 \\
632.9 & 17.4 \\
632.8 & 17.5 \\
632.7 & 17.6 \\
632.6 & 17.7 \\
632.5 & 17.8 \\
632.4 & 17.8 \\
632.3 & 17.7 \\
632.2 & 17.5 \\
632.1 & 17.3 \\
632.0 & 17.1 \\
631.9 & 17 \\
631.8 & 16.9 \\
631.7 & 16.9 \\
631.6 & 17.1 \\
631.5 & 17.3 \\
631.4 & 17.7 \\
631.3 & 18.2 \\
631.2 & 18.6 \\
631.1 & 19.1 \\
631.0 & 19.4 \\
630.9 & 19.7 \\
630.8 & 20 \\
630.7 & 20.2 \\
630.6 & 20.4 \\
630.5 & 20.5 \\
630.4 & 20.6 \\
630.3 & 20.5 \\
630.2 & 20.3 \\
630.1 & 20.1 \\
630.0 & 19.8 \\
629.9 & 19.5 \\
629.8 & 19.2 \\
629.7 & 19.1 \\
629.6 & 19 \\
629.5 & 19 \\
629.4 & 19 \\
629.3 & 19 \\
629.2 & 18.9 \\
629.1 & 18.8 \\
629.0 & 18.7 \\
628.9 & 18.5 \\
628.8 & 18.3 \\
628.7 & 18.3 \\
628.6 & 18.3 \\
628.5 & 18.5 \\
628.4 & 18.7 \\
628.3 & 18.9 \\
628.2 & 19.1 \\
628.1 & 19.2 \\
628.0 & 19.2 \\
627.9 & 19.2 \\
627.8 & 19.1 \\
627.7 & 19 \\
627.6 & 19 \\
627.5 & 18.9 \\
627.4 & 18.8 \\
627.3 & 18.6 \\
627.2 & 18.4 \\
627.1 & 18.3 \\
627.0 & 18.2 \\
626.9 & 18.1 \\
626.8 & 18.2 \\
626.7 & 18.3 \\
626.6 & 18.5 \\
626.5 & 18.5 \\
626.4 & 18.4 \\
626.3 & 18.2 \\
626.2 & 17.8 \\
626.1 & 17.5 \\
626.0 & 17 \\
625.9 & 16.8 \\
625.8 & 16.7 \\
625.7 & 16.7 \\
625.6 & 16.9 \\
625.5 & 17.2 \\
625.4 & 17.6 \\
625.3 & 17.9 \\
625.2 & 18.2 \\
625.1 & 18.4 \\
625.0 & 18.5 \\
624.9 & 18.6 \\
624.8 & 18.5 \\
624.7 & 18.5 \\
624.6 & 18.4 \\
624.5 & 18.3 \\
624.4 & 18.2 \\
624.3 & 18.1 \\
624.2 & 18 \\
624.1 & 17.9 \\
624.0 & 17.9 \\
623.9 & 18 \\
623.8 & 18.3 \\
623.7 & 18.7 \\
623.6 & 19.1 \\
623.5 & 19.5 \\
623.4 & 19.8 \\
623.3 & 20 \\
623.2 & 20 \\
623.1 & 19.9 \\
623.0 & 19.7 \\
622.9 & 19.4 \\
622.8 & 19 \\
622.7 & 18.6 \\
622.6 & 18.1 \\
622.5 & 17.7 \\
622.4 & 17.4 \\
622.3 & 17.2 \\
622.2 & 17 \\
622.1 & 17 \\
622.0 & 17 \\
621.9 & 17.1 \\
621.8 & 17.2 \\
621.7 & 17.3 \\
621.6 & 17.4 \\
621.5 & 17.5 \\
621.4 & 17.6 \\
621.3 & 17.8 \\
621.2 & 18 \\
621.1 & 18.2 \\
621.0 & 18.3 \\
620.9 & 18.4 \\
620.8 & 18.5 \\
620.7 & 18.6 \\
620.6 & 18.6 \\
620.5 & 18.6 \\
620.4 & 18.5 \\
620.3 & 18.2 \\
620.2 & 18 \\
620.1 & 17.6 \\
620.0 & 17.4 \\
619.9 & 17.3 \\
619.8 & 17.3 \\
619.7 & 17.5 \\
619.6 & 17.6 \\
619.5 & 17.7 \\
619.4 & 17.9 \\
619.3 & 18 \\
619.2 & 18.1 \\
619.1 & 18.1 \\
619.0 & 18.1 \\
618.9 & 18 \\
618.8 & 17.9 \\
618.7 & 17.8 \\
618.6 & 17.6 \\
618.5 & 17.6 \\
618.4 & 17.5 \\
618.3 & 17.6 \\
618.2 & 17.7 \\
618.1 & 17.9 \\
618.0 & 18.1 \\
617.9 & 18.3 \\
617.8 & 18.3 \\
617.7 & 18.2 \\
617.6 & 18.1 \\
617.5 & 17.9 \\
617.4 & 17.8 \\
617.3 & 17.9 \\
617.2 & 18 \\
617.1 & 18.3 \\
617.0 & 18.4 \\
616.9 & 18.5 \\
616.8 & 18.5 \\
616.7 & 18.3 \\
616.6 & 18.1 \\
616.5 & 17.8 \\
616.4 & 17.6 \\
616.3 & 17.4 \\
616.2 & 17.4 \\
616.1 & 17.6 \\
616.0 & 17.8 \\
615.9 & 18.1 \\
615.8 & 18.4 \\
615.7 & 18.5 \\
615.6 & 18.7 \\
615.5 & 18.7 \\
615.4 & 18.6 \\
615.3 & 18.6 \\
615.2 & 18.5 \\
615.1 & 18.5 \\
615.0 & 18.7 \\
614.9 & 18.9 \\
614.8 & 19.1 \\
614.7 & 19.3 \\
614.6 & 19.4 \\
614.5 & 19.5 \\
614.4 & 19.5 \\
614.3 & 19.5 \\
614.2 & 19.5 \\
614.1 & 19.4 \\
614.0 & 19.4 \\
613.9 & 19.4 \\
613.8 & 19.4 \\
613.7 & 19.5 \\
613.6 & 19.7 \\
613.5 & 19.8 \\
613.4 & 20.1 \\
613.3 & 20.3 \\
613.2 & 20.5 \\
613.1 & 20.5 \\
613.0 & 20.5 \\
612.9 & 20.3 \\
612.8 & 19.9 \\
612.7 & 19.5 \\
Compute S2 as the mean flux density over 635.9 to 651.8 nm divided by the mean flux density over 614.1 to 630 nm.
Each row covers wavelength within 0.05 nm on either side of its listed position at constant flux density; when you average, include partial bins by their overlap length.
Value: 1.01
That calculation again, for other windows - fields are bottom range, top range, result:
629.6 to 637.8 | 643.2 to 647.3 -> 1.03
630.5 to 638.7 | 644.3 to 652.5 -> 1.03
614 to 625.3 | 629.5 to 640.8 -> 1.01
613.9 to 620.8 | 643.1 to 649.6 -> 1.01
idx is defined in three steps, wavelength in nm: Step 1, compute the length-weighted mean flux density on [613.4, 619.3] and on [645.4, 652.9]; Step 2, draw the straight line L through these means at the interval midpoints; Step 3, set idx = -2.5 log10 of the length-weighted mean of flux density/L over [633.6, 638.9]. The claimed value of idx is 0.035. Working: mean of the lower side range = 18.4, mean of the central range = 18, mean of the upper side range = 18.7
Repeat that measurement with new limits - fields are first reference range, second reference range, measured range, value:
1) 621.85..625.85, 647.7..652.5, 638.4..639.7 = -0.03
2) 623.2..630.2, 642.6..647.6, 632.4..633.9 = 0.07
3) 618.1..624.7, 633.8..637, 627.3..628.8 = -0.05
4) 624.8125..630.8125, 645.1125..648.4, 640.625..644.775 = 0.02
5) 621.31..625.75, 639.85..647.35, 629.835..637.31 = 0.02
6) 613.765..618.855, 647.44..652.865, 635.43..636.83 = 0.08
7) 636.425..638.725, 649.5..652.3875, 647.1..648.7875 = -0.01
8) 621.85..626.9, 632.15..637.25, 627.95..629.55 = -0.05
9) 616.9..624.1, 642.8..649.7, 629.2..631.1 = -0.08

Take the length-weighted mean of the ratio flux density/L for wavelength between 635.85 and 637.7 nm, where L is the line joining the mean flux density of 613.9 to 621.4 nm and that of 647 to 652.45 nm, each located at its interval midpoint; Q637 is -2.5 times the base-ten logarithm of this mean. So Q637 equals 0.096 mag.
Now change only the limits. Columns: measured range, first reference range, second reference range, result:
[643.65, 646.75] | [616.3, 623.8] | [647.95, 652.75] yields -0.02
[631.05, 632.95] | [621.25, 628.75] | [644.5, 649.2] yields 0.05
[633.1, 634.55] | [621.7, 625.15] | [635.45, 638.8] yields 0.01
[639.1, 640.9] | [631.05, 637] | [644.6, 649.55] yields -0.08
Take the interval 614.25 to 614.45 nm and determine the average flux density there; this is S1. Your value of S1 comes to 19.5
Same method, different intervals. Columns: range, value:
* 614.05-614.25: 19.5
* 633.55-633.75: 17.1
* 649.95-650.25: 18.1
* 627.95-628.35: 19.1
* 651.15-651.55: 19.1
